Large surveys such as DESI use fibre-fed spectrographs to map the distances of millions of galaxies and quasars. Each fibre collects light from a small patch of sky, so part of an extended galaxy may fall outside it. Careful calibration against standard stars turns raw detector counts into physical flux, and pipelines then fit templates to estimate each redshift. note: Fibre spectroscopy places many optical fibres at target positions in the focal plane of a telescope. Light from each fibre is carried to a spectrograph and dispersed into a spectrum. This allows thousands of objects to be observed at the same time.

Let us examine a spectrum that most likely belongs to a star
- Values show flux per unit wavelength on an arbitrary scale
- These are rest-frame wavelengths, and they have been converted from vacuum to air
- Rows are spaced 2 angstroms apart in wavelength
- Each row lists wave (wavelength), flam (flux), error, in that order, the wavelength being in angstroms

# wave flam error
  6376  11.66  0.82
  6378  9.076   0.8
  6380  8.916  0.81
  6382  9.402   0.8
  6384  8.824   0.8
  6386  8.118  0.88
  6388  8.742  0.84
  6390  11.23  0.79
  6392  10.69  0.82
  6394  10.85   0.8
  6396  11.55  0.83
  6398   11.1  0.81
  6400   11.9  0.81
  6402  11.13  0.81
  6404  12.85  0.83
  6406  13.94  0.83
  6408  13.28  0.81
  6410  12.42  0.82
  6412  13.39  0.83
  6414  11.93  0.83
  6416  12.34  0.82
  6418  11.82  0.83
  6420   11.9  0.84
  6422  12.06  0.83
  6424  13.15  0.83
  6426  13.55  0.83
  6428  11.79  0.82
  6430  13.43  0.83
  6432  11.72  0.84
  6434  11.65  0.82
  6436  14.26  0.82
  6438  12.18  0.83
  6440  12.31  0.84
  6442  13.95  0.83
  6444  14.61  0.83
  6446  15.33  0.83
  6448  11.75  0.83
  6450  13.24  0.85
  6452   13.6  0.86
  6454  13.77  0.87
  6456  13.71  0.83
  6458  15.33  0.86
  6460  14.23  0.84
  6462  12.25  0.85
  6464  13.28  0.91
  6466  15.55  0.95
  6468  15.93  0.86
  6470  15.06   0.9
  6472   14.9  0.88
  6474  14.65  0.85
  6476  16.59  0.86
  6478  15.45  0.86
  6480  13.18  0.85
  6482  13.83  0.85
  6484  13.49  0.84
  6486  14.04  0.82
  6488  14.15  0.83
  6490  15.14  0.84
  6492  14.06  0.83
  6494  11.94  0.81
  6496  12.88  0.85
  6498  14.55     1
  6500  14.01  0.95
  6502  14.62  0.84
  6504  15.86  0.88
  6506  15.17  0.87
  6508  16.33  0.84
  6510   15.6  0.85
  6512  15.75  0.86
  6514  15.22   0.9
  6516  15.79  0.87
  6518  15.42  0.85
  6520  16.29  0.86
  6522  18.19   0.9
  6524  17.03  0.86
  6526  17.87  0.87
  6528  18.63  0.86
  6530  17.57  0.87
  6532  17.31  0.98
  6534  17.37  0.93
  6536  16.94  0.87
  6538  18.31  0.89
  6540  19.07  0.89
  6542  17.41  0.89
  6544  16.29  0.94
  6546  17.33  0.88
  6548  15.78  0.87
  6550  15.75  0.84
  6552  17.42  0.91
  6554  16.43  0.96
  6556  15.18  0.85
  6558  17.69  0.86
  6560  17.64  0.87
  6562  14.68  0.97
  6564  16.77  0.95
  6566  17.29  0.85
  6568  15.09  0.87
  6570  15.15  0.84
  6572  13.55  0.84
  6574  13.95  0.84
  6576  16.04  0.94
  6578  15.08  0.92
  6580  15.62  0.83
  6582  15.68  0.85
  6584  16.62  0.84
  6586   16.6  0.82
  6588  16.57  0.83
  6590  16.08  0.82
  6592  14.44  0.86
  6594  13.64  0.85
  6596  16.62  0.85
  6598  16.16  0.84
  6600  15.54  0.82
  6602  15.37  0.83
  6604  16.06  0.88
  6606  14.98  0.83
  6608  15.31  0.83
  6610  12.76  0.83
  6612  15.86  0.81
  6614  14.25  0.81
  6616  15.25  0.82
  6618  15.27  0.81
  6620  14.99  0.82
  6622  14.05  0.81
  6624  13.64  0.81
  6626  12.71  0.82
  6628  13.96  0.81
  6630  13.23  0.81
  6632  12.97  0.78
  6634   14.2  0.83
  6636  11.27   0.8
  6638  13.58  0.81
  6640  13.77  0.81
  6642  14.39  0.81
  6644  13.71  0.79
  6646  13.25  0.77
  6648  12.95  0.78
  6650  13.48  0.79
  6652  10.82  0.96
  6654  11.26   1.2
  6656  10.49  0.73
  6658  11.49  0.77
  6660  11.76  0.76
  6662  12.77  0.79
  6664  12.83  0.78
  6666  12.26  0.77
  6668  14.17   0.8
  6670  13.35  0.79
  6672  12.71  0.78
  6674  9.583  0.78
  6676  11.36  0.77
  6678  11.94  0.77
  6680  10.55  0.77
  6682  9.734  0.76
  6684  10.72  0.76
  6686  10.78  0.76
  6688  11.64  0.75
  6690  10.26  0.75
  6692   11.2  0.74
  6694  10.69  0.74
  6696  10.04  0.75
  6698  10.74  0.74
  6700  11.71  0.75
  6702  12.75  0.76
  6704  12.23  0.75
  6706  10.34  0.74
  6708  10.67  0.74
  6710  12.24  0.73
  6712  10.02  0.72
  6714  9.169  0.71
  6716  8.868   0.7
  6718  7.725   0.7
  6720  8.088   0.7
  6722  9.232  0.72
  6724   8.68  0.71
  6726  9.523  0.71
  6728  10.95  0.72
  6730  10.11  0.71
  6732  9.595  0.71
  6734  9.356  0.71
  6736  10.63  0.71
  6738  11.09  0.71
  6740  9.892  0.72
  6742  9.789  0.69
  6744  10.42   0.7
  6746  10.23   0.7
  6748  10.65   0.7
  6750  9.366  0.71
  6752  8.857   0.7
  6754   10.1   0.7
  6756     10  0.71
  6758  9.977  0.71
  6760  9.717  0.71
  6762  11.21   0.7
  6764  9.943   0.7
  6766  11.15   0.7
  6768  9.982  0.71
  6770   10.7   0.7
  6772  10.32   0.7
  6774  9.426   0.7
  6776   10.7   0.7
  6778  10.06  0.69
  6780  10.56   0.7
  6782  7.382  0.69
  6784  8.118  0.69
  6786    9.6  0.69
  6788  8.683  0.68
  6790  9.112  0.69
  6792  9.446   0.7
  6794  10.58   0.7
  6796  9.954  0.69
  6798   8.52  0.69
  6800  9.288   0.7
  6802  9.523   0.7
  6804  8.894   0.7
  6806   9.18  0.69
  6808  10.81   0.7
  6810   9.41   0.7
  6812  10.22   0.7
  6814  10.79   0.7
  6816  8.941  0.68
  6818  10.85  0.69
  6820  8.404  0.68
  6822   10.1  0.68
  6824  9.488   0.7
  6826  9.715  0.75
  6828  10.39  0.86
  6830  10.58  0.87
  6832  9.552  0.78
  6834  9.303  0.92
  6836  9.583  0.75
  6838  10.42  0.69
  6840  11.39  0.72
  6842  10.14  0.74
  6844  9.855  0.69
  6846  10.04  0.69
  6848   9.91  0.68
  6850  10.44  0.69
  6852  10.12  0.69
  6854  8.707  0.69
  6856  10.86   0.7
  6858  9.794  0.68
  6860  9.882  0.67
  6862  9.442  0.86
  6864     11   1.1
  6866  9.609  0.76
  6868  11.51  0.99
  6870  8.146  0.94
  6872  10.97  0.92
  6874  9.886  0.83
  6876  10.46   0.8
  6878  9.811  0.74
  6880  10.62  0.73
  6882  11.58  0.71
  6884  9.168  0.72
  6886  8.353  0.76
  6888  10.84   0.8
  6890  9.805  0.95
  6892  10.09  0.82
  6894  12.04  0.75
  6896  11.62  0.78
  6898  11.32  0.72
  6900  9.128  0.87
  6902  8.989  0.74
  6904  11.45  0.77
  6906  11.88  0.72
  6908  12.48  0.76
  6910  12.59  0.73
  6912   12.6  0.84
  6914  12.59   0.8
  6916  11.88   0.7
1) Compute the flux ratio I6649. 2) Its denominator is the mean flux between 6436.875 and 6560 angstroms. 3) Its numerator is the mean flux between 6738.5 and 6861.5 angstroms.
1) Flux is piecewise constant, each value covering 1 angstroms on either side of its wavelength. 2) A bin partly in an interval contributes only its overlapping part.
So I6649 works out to 0.64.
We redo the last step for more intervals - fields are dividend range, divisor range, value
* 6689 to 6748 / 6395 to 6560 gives 0.70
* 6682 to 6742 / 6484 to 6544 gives 0.65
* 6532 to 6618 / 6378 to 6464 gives 1.31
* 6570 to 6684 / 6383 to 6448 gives 1.13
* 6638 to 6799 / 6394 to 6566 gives 0.73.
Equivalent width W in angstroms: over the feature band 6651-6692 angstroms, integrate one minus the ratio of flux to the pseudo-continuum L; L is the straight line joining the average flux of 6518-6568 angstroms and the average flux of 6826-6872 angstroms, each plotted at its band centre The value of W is 7.5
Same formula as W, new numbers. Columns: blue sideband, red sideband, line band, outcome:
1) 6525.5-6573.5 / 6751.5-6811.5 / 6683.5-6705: 2.0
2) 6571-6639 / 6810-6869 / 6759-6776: 1.7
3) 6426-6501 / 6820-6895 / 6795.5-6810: 1.6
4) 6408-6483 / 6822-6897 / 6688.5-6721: 2.7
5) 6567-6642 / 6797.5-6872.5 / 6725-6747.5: 3.4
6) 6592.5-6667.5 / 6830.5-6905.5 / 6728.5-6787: 9.1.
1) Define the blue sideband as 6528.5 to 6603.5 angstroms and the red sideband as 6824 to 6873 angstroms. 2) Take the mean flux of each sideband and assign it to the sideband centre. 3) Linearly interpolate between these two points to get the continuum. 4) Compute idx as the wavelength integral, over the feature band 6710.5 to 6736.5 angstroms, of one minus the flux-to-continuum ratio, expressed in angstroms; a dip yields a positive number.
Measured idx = 6.8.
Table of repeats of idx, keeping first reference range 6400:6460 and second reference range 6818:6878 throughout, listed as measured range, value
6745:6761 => 1.2 angstroms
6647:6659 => -0.4 angstroms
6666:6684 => -0.7 angstroms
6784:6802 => 1.8 angstroms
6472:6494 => -3.1 angstroms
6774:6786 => 1.3 angstroms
